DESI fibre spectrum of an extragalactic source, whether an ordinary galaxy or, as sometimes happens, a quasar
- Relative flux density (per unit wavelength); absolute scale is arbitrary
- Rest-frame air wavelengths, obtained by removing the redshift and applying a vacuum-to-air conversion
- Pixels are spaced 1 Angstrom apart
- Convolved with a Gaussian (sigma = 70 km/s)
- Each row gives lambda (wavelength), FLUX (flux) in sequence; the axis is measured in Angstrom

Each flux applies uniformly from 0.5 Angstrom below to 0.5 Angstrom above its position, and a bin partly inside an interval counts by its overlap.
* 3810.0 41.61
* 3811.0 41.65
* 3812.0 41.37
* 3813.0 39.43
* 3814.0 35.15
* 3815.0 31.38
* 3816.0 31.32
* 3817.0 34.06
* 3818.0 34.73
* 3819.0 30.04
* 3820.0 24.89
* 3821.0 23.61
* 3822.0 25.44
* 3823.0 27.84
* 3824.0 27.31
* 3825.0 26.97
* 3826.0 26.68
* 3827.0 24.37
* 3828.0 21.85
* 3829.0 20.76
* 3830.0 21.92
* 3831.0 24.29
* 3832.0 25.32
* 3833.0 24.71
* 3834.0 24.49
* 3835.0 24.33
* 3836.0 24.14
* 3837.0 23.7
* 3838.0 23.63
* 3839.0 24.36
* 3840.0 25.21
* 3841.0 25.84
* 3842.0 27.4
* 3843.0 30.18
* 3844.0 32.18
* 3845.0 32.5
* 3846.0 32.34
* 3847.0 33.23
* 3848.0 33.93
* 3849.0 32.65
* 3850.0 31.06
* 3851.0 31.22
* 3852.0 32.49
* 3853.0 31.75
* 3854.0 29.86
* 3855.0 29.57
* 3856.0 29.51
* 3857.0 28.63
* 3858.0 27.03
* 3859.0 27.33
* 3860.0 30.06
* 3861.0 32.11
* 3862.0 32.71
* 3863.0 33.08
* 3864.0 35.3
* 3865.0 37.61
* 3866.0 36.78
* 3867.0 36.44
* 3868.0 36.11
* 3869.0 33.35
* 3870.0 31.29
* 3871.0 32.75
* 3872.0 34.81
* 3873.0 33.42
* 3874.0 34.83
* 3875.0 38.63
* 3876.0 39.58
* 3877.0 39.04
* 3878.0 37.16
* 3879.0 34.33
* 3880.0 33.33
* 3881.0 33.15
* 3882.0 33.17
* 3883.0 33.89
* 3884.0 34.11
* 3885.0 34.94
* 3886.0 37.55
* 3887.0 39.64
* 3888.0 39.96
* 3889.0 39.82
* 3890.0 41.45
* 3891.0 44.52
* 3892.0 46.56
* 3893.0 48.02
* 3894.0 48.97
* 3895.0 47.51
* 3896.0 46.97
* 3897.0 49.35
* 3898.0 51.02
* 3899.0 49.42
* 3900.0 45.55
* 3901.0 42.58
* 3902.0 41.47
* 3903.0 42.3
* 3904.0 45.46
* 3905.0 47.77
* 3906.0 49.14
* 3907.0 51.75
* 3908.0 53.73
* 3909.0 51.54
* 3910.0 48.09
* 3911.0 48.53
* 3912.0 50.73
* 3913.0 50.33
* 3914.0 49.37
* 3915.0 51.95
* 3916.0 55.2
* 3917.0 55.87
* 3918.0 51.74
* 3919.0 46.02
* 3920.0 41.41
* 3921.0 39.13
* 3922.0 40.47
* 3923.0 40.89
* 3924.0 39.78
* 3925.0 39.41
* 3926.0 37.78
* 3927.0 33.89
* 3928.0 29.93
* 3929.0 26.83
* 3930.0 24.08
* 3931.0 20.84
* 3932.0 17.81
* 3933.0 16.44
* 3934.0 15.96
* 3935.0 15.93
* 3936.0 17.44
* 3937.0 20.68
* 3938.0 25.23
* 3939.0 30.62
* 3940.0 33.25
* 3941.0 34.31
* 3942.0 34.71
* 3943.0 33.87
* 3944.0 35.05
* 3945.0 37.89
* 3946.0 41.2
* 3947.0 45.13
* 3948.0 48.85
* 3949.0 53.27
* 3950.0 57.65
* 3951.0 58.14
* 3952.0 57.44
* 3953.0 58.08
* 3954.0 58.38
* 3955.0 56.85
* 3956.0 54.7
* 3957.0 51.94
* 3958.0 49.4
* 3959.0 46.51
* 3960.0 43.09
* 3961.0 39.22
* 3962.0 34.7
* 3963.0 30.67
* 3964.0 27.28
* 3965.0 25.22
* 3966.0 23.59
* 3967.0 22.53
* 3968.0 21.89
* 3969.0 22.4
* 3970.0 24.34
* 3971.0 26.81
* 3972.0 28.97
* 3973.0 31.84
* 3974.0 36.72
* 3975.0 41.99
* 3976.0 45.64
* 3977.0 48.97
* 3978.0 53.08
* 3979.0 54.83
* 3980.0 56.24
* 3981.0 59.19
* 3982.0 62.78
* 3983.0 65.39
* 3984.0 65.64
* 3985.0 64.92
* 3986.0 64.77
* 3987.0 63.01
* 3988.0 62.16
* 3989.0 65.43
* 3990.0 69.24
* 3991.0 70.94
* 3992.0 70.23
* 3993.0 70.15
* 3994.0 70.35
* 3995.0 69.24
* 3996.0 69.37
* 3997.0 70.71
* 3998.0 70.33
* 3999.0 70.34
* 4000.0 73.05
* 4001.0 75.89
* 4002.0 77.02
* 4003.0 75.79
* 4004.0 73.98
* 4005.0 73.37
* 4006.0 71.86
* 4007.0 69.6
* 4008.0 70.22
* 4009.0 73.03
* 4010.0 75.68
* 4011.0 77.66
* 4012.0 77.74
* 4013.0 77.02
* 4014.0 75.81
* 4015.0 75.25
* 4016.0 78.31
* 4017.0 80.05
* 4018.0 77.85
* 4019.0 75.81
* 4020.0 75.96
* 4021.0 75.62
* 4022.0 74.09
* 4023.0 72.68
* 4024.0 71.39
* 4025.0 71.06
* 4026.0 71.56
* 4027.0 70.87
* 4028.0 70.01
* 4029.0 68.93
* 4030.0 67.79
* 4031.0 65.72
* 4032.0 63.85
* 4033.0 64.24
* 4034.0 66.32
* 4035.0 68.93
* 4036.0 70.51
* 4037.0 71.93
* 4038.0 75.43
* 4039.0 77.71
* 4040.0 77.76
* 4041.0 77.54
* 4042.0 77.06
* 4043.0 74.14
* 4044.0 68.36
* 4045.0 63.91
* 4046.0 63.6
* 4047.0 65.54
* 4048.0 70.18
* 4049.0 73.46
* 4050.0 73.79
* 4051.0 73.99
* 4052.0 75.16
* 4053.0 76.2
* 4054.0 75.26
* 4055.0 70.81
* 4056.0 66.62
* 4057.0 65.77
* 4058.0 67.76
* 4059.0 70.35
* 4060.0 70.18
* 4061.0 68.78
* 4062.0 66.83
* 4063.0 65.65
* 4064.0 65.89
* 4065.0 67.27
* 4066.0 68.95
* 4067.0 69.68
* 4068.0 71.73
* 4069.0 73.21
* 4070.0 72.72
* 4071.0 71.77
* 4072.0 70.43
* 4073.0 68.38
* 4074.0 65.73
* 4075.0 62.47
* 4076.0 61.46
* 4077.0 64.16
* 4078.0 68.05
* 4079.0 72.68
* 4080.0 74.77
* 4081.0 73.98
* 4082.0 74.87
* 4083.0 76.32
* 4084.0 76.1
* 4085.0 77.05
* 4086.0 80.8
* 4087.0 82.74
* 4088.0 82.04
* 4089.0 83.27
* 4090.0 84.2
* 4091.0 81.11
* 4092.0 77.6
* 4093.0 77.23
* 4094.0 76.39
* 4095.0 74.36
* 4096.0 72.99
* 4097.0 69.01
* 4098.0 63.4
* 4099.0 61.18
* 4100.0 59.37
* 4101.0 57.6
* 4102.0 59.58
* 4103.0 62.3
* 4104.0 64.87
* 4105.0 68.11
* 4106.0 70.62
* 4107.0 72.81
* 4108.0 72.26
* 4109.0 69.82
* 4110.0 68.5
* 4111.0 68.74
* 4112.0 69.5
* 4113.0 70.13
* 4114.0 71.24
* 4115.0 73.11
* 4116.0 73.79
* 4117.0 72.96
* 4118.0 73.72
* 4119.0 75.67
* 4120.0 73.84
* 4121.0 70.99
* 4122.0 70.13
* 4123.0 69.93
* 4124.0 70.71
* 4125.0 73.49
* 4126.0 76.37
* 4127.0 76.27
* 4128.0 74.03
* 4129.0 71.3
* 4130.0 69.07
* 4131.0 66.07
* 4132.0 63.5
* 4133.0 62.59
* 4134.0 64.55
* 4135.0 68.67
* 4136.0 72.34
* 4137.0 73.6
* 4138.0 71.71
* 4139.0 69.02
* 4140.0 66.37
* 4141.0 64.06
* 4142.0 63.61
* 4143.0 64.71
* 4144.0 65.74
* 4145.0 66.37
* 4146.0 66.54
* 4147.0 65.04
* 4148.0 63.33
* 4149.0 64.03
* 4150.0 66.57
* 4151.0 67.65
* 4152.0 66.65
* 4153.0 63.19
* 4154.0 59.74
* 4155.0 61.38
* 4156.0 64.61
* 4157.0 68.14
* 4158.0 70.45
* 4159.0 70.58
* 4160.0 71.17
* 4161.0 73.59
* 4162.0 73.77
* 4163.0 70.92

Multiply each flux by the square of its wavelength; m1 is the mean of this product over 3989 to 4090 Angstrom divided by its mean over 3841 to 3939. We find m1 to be 2.09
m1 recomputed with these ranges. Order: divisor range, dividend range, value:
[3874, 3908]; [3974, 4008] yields 1.63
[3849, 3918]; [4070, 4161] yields 1.96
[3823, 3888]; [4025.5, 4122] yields 2.56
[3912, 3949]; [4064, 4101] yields 2.16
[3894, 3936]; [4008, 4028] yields 1.91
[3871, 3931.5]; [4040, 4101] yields 1.86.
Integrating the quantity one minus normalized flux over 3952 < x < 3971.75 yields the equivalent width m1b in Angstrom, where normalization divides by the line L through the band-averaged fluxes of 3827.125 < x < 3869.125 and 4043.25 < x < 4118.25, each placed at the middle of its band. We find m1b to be 4.42 Angstrom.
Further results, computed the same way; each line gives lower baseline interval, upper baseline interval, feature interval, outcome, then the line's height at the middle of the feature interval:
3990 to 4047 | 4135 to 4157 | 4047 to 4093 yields -1.61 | 69.8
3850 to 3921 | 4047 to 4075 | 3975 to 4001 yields -2.83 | 57.6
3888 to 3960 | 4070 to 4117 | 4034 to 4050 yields -2.34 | 62.5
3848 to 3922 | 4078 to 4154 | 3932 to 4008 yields 3.97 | 51.2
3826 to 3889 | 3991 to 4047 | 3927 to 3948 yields 9.46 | 51.6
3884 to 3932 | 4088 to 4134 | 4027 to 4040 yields -2.00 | 60.4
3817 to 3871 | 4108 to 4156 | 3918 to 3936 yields 4.05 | 40.5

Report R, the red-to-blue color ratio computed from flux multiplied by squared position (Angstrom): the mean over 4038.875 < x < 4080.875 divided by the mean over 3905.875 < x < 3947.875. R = 1.99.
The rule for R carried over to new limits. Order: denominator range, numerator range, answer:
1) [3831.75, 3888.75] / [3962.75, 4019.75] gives 2.01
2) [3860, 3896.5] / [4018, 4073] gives 2.05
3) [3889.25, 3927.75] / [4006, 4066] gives 1.65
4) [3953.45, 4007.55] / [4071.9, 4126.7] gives 1.40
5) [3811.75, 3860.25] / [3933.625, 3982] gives 1.47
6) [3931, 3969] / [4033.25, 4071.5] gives 2.03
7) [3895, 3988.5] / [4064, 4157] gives 1.79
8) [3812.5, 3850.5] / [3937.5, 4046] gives 2.30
